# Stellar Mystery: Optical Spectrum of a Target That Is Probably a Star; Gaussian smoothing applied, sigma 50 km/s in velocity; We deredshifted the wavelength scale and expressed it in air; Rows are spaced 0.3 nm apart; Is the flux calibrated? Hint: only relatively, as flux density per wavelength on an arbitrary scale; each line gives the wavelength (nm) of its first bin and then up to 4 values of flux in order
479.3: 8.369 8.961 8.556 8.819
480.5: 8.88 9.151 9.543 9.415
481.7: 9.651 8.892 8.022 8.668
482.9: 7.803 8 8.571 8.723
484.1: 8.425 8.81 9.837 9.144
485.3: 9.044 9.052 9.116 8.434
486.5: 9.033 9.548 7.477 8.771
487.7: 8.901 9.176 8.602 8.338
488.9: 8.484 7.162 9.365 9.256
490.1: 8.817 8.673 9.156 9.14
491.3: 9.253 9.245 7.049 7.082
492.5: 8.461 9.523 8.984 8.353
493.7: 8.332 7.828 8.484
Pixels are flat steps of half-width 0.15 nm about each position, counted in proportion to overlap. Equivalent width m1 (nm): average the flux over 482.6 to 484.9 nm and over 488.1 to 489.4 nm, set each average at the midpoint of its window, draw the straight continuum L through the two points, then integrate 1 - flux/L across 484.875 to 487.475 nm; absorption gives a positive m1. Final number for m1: -0.13 nm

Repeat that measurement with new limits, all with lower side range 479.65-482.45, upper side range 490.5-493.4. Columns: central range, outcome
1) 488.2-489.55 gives 0.066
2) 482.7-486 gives 0.043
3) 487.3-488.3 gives -0.015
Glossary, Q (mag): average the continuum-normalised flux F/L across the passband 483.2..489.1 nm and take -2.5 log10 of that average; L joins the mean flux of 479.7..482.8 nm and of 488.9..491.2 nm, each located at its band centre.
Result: 0.01 mag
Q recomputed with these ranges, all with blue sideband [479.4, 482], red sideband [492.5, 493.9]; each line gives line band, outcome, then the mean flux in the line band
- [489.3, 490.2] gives -0.03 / 9.05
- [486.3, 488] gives 0.02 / 8.77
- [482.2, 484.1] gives 0.09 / 8.32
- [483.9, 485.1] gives -0.01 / 9.04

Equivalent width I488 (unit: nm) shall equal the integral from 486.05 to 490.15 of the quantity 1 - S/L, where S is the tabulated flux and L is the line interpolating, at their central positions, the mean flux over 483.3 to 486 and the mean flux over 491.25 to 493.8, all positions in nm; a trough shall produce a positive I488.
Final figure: 0.03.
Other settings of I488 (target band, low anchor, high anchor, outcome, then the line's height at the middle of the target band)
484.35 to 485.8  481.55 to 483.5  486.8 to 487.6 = -0.125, 8.47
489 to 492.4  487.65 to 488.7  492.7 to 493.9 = 0.071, 8.74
